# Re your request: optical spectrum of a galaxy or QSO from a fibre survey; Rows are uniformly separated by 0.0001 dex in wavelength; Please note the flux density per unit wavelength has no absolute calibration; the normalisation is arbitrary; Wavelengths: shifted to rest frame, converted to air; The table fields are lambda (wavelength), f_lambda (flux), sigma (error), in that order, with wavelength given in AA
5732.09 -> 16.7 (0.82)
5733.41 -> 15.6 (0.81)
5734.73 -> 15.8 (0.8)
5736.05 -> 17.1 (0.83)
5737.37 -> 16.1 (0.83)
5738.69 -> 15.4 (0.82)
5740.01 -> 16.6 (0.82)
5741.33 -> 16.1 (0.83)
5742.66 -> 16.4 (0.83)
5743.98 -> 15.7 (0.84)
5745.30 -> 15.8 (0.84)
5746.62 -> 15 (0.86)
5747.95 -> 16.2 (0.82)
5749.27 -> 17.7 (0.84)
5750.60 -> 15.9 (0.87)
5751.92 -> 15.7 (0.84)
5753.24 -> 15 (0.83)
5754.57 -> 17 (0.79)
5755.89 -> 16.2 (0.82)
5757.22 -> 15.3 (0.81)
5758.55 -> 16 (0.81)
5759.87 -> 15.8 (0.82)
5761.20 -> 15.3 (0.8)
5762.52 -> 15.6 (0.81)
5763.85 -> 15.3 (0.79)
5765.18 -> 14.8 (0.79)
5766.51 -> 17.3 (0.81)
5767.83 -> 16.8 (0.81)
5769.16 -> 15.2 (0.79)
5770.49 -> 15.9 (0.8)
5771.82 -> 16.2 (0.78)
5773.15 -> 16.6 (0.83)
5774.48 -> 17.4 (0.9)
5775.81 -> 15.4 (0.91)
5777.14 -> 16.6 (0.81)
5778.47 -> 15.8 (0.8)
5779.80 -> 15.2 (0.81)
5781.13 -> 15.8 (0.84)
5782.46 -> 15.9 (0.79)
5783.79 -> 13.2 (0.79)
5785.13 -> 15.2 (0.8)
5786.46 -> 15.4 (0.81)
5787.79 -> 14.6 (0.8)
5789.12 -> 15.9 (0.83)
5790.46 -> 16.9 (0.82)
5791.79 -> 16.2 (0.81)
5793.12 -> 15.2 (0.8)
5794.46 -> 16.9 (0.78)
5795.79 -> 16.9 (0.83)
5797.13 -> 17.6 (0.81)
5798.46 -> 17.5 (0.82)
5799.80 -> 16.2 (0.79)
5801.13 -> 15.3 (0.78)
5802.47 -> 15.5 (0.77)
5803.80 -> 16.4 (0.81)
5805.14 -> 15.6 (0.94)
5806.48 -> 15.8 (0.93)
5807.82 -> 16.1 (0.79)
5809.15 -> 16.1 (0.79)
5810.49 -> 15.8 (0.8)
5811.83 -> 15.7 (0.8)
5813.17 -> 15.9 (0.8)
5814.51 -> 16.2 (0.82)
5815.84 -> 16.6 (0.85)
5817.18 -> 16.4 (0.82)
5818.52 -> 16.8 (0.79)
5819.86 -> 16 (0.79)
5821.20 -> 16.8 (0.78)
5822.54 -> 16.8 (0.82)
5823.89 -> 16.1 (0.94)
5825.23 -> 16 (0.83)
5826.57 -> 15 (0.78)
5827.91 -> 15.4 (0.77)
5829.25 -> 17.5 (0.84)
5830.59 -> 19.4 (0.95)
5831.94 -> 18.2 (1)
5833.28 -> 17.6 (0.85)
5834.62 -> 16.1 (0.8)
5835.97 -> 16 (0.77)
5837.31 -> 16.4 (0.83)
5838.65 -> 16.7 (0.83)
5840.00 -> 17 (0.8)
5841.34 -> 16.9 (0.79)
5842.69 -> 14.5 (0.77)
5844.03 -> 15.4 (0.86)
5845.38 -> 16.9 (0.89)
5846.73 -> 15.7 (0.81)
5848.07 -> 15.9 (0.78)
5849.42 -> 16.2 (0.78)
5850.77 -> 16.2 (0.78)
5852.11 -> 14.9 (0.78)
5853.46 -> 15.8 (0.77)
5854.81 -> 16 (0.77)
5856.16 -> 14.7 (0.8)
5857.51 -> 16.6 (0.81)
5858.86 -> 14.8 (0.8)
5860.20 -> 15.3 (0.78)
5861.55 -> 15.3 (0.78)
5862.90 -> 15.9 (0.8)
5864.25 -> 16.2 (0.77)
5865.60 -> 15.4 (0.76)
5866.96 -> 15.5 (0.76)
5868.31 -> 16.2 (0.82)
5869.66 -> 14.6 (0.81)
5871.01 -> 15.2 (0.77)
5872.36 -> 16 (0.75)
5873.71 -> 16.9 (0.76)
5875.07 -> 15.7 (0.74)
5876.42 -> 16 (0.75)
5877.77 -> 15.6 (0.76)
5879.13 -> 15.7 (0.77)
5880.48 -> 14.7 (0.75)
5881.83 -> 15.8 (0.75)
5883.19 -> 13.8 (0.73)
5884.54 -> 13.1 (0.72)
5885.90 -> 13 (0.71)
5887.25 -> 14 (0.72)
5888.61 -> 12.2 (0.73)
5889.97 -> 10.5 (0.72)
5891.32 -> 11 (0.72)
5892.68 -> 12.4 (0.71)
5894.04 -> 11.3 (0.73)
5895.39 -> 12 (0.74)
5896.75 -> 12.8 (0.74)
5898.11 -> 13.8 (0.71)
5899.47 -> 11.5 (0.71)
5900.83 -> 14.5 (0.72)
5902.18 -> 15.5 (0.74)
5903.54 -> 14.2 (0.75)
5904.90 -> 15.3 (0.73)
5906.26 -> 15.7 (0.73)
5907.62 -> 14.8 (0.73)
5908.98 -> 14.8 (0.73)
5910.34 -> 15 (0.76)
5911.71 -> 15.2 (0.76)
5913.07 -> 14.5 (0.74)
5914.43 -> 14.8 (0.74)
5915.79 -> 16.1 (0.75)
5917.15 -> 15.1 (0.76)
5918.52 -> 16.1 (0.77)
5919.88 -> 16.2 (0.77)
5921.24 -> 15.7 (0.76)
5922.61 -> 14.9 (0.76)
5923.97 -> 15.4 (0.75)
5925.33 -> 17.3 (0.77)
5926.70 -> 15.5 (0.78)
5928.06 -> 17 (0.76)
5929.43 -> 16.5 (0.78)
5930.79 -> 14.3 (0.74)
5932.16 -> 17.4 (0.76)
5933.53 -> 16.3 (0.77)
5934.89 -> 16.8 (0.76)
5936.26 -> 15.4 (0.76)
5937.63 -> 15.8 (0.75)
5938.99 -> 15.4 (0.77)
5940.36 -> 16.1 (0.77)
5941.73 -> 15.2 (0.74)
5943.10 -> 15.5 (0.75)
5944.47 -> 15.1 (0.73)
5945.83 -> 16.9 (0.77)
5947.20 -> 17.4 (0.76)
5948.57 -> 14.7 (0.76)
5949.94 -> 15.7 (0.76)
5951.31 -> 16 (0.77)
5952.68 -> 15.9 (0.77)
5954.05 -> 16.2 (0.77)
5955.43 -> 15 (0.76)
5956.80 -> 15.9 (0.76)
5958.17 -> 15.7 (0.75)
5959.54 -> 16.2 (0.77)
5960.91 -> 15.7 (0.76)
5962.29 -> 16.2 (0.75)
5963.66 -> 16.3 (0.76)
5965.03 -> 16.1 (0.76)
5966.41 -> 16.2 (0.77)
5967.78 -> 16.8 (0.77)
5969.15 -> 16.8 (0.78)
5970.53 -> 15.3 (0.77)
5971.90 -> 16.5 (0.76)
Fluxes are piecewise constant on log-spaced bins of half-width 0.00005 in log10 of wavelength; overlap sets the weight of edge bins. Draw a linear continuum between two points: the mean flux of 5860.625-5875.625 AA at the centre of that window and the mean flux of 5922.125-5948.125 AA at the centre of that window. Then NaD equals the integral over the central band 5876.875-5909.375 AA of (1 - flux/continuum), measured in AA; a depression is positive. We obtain 4.41 AA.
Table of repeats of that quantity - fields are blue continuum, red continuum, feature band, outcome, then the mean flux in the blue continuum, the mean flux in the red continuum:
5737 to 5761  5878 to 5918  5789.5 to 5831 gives -3.26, 16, 13.9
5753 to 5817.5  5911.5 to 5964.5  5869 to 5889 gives 1.29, 16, 15.8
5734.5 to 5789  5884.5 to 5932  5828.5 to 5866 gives -2.97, 15.9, 14.4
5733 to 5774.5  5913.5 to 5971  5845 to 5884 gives 0.83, 16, 15.9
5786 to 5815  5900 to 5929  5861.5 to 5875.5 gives -0.06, 16.1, 15.4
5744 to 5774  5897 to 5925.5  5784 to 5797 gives -0.12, 15.9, 15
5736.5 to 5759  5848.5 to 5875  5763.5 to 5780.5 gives -0.12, 16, 15.7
